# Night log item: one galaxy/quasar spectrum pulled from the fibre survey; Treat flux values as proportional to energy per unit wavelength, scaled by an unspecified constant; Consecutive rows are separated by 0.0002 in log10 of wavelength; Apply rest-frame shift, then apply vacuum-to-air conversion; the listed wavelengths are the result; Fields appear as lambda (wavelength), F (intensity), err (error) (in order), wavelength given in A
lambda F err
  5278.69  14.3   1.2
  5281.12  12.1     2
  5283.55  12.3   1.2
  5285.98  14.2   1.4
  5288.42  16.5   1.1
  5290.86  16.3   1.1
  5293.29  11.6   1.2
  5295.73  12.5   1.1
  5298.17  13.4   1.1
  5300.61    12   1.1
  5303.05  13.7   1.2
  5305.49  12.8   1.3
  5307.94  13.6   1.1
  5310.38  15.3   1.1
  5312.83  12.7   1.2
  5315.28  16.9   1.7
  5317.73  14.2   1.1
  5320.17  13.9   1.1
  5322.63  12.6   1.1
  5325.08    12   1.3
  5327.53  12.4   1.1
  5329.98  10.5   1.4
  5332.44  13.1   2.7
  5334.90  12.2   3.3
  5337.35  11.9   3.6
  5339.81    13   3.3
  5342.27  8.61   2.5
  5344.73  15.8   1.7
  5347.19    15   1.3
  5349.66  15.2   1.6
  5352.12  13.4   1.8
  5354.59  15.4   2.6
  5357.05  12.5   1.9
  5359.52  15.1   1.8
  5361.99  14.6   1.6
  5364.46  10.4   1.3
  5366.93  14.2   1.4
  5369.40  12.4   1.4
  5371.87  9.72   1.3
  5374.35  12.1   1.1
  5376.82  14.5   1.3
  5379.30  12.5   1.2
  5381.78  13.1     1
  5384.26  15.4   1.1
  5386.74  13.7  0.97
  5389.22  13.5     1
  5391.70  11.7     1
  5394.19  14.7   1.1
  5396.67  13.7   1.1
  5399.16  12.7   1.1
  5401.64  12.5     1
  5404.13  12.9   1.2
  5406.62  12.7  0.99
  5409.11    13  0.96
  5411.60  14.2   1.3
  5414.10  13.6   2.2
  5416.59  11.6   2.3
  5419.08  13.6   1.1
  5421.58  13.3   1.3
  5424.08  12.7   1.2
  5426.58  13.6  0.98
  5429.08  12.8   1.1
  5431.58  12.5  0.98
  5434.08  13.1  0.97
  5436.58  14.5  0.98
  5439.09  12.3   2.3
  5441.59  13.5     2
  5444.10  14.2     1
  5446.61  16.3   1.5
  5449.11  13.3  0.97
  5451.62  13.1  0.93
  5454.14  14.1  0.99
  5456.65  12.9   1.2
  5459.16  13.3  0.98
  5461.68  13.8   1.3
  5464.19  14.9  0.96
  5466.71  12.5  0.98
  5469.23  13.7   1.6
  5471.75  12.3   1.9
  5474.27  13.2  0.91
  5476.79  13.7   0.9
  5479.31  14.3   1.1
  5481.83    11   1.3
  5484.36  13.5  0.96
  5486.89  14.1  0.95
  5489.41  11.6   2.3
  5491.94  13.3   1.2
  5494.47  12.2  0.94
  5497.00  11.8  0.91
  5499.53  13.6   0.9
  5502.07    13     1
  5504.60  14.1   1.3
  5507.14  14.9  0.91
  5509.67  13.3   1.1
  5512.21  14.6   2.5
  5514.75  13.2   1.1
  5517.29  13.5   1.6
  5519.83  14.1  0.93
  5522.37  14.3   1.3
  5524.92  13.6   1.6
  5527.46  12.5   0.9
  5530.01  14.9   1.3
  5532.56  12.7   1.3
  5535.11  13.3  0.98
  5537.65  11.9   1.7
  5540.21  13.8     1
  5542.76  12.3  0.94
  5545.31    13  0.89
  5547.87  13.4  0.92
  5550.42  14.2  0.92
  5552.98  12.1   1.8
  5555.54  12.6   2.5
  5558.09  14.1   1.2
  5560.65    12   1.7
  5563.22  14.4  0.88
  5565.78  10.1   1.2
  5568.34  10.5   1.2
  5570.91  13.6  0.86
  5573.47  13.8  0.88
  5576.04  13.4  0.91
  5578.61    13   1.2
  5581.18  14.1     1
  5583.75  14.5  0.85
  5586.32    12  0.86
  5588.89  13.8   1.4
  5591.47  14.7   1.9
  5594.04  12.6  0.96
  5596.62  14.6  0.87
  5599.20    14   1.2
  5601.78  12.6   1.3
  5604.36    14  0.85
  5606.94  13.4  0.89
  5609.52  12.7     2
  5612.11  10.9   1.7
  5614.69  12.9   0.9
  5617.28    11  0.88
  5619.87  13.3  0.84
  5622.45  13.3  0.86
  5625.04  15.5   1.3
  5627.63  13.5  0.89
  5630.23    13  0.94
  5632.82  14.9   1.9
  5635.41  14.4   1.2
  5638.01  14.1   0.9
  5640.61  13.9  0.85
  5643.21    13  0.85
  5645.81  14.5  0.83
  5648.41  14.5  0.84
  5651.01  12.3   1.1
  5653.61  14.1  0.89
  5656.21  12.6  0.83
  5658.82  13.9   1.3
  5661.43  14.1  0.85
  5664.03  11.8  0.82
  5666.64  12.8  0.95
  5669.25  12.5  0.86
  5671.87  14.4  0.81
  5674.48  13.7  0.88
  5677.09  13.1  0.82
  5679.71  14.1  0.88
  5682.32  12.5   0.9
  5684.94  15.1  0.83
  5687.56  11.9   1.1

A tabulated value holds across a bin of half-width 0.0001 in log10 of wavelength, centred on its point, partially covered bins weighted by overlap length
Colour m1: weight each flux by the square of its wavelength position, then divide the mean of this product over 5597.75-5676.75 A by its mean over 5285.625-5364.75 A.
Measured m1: 1.11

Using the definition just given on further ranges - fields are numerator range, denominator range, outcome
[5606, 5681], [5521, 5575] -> 1.07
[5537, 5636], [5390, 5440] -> 1.07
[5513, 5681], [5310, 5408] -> 1.10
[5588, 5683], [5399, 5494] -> 1.08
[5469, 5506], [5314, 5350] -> 1.05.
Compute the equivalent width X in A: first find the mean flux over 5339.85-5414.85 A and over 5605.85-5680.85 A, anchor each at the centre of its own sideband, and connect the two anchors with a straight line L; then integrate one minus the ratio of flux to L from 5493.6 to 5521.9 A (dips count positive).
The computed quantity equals -0.4 A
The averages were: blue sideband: 13.3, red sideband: 13.4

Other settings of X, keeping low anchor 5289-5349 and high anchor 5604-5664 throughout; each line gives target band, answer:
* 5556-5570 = 1.2 A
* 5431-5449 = -0.7 A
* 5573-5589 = -0.1 A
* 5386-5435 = 0.7 A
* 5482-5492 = 0.3 A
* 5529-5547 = 0.3 A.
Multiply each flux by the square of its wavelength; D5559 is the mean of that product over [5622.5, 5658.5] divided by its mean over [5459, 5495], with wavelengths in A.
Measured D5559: 1.11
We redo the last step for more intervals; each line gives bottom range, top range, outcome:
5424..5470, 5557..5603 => 1.02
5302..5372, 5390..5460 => 1.04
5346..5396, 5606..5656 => 1.10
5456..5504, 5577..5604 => 1.08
